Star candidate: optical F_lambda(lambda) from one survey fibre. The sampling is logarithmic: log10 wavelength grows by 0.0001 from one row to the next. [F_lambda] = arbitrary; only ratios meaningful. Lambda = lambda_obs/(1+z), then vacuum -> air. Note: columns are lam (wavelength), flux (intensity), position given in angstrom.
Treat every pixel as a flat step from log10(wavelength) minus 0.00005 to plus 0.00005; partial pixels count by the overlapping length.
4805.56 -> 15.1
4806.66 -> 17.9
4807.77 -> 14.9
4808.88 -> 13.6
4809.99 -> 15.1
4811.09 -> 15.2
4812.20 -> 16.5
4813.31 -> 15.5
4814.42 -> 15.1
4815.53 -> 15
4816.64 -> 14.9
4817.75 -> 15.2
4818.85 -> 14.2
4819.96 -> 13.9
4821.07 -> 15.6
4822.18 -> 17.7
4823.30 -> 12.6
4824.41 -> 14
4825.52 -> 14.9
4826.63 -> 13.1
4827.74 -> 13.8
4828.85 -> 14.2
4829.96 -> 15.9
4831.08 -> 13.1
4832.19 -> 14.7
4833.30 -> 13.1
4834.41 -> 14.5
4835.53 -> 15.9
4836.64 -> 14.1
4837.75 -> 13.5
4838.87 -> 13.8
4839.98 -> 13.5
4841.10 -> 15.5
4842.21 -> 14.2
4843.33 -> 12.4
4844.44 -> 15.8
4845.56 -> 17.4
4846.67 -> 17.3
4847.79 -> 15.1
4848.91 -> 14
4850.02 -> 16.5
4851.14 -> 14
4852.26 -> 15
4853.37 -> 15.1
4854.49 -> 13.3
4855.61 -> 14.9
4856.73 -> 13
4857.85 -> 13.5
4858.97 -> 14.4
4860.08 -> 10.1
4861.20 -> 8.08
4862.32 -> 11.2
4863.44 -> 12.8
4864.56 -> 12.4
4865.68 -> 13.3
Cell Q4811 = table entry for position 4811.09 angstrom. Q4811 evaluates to 15.2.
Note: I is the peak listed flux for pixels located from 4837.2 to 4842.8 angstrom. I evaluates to 15.5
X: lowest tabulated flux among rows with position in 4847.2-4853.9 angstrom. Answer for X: 14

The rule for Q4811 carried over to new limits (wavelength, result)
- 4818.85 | 14.2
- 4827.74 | 13.8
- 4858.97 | 14.4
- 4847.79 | 15.1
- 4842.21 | 14.2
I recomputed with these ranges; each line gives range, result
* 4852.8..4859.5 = 15.1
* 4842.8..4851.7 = 17.4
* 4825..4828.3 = 14.9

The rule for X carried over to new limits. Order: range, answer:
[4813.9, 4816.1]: 15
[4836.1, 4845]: 12.4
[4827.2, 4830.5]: 13.8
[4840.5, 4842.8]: 14.2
